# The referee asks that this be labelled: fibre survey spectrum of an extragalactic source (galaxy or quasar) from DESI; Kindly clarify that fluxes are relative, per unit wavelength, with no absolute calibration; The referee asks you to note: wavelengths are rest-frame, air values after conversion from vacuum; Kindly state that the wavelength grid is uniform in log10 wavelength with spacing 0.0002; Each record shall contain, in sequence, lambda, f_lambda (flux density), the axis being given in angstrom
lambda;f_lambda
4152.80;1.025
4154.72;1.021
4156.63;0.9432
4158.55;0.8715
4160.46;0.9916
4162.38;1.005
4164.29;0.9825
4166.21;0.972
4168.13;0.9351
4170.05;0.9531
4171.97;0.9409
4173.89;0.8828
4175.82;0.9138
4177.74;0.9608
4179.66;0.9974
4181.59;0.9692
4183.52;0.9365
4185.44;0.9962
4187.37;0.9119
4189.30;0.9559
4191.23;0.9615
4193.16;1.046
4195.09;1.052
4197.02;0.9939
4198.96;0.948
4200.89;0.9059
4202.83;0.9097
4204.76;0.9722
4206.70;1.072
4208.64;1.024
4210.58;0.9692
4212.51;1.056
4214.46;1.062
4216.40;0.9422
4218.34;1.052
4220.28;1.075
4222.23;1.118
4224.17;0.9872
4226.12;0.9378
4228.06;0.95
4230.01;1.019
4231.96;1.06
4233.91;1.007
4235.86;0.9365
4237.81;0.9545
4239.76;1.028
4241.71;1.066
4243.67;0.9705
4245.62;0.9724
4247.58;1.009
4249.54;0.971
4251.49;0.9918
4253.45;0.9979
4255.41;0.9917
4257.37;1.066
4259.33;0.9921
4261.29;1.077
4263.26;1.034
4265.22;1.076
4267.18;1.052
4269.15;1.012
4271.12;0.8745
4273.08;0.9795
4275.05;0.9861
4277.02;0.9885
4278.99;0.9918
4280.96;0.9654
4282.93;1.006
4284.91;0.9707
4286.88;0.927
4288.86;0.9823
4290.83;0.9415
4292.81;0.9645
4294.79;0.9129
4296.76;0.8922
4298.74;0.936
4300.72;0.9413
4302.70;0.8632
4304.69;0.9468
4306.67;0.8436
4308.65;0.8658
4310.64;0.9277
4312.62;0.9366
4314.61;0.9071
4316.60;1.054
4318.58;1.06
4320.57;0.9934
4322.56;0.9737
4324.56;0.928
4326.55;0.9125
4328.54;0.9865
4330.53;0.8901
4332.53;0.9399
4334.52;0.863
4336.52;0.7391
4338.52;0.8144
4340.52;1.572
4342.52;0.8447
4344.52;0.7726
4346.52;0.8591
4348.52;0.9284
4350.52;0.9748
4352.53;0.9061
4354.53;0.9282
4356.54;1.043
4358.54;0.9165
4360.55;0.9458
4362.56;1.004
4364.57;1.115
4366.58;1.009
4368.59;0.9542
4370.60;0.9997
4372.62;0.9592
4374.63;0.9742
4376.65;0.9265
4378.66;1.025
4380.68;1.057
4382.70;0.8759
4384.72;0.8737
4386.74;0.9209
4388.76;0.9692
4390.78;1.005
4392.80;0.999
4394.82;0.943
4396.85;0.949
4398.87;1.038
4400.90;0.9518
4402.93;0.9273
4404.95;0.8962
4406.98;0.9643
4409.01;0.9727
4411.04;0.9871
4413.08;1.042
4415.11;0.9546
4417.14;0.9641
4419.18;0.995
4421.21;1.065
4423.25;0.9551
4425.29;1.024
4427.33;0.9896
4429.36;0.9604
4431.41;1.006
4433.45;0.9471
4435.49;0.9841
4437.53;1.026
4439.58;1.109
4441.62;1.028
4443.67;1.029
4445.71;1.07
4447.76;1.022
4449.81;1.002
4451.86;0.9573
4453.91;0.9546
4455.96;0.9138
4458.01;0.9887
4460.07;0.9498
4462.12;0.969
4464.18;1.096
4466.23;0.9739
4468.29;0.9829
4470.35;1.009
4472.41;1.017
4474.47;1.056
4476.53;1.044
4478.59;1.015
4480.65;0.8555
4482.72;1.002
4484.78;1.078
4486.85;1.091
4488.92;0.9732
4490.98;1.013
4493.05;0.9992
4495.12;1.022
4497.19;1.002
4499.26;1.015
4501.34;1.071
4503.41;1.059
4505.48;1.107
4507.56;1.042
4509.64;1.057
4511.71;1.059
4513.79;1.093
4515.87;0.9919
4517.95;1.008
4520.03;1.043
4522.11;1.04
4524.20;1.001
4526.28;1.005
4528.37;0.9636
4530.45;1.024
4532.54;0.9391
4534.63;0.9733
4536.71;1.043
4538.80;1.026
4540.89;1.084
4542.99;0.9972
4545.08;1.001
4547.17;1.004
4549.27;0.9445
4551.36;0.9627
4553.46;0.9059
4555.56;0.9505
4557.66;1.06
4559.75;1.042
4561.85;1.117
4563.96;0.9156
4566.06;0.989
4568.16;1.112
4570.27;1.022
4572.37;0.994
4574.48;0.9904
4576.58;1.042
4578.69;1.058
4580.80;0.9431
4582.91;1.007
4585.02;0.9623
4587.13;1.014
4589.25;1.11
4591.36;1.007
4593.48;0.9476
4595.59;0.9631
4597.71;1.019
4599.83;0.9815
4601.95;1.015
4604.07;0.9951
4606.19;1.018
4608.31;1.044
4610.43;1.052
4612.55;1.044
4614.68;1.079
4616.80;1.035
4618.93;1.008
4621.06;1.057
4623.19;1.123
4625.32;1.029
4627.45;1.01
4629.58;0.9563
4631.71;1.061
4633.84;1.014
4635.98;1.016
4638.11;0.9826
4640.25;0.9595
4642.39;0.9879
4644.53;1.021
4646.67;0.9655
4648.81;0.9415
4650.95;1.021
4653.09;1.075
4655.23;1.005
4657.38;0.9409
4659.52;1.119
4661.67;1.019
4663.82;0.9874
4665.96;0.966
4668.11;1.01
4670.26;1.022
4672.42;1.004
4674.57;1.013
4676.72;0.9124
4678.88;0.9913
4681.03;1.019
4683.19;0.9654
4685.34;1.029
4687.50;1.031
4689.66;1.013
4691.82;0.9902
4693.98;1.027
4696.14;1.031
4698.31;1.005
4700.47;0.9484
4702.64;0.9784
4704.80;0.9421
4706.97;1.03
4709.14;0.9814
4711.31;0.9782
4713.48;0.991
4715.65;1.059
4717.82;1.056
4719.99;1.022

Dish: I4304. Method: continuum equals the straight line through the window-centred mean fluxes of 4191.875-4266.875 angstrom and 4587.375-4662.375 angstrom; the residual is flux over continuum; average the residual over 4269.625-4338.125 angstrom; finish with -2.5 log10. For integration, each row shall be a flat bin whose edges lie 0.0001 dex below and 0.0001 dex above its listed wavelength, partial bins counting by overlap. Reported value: 0.081 mag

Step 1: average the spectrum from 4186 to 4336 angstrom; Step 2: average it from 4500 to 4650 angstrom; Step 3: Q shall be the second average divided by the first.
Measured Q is 1.04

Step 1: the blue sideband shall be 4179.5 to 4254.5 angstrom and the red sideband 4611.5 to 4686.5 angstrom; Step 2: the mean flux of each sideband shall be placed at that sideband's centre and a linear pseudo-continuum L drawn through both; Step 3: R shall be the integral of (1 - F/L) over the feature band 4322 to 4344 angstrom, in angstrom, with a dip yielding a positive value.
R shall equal 1.1 angstrom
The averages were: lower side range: 0.994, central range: 0.947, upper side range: 1.01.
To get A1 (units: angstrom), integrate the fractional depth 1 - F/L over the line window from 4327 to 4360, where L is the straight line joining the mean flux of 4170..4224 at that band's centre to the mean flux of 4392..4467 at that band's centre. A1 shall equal 1.7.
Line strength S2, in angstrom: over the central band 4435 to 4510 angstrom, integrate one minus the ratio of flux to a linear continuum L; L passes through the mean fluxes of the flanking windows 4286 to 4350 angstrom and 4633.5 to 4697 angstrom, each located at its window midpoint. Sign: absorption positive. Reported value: -3.9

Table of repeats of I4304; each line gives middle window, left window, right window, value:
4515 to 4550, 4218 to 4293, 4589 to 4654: 0.007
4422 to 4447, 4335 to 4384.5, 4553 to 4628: -0.034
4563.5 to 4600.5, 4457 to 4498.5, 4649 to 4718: -0.001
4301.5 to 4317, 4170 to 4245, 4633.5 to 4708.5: 0.088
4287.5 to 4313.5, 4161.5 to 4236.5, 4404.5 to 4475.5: 0.079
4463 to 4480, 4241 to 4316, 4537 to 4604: -0.029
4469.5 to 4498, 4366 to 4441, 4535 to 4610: -0.022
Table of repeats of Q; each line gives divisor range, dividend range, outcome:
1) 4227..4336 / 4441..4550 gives 1.05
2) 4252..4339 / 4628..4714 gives 1.05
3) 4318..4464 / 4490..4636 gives 1.05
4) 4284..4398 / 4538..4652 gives 1.06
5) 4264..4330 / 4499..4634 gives 1.06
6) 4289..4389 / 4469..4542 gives 1.08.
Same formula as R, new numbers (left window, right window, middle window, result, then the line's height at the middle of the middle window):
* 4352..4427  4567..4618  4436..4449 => -0.8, 0.986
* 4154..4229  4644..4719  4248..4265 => -0.6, 0.982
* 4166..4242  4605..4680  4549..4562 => 0.2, 1.01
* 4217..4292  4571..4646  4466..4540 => -0.7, 1.01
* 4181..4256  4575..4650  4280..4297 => 0.7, 0.998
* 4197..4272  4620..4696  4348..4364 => 0.7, 1.01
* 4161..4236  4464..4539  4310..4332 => 0.8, 0.999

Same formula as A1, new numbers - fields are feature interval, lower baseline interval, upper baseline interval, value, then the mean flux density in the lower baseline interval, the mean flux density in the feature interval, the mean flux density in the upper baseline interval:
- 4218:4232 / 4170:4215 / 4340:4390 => -0.7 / 0.974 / 1.02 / 0.969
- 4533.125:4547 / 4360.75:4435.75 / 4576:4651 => -0.2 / 0.977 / 1.02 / 1.01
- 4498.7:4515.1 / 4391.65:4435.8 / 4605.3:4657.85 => -1.1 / 0.978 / 1.06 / 1.02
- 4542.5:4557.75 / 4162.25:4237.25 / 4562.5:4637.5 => 0.6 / 0.984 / 0.972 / 1.02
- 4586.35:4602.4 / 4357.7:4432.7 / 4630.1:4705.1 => -0.2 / 0.976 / 1.01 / 1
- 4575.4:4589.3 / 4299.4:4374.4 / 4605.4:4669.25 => -0.1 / 0.949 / 1.01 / 1.02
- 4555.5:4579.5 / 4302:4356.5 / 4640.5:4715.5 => -1.2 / 0.937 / 1.03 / 0.999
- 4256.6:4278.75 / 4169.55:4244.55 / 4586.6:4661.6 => -0.4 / 0.987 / 1.01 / 1.02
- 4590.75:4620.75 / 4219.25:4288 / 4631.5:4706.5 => -0.5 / 1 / 1.02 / 1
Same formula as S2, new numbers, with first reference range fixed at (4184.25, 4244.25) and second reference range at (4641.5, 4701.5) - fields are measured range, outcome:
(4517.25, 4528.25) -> -0.2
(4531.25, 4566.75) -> 0.1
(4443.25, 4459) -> 0.2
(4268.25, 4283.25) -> 0.4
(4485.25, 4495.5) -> -0.2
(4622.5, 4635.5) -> -0.3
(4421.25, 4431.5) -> 0.1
